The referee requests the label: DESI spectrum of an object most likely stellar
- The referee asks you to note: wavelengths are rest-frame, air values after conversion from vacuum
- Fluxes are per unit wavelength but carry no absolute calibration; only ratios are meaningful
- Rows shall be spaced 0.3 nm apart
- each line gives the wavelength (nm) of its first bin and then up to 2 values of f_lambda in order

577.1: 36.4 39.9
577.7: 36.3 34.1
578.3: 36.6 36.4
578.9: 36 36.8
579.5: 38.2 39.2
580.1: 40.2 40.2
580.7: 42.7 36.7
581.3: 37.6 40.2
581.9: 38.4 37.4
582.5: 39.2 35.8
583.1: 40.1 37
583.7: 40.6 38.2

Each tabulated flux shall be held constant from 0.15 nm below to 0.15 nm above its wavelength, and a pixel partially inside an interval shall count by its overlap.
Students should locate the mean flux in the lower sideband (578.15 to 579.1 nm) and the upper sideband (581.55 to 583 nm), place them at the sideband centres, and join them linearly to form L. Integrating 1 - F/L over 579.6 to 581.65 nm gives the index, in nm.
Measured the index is -0.12 nm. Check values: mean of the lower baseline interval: 36.4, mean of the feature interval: 39.5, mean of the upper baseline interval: 38.1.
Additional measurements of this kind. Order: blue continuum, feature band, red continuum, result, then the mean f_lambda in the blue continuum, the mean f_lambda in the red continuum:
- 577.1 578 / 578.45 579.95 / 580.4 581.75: 0.03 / 37.2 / 39.4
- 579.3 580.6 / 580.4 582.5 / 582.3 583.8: 0.00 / 39.5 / 38.4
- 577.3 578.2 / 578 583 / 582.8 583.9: -0.06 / 36.6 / 38.7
